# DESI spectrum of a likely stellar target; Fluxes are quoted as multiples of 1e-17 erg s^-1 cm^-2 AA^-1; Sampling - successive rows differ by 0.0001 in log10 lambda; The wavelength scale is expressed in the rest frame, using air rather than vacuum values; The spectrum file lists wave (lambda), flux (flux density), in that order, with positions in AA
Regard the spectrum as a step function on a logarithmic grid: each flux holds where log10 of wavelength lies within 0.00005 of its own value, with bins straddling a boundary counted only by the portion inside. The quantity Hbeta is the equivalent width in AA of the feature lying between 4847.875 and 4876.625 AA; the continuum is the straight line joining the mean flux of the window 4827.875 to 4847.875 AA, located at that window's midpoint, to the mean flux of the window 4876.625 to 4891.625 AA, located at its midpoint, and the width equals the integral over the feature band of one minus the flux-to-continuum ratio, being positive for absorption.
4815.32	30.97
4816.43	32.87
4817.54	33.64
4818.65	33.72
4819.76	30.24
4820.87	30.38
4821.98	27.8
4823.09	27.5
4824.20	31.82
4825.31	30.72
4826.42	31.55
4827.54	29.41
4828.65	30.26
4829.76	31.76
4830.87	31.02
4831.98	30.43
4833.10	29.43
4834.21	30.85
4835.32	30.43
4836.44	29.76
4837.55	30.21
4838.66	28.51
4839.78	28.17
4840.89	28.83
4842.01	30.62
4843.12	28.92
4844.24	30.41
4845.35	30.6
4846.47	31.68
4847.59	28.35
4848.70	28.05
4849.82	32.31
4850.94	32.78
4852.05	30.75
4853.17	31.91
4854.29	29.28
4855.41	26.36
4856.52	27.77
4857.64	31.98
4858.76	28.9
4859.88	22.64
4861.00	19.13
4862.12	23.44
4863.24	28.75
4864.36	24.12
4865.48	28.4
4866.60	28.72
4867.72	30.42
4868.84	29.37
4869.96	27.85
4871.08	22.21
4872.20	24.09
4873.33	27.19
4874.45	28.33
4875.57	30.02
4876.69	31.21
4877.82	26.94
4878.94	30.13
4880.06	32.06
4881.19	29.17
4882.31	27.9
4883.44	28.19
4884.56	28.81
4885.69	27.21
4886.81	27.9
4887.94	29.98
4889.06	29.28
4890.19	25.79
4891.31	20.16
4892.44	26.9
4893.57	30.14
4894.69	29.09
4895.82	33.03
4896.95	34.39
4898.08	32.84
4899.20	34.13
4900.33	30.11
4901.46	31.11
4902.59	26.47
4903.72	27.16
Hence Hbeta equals 1.2 AA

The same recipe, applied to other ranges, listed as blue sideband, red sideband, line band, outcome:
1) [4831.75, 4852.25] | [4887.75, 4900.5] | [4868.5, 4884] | 0.84 AA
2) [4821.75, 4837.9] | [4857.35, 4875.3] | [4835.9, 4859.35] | -1.13 AA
